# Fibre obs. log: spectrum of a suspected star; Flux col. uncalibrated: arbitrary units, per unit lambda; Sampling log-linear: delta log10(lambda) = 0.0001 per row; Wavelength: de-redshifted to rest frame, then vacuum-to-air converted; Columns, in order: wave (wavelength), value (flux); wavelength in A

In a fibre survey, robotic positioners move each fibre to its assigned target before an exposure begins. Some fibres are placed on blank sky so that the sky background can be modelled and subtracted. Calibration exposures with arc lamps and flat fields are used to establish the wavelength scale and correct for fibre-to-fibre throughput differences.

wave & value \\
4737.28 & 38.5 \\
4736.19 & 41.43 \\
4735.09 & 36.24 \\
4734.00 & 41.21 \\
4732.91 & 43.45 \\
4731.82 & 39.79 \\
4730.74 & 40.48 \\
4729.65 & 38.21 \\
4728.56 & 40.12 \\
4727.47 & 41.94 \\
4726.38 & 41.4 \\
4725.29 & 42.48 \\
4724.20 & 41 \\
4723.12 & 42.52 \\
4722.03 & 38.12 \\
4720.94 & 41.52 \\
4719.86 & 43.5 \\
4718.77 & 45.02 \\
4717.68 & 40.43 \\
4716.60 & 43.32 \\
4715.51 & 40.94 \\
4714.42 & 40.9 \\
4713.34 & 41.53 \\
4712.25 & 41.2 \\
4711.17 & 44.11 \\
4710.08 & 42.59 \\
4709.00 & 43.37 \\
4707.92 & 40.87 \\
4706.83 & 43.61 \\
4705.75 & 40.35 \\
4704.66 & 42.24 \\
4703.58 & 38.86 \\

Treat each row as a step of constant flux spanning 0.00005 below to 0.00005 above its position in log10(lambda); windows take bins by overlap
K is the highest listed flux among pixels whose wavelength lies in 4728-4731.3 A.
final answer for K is 40.48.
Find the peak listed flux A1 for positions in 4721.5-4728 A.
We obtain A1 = 42.52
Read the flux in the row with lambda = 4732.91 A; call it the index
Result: 43.45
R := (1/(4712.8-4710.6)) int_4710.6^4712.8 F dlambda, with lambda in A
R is 42.6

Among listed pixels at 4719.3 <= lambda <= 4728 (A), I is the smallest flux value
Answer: 38.12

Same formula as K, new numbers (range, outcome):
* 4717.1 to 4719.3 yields 45.02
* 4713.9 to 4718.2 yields 43.32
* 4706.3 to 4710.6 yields 43.61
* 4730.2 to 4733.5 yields 43.45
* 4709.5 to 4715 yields 44.11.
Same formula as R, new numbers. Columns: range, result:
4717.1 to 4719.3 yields 42.8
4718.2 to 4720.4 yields 44.1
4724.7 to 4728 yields 41.9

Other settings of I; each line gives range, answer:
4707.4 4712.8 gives 40.87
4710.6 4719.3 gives 40.43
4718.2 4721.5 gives 41.52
